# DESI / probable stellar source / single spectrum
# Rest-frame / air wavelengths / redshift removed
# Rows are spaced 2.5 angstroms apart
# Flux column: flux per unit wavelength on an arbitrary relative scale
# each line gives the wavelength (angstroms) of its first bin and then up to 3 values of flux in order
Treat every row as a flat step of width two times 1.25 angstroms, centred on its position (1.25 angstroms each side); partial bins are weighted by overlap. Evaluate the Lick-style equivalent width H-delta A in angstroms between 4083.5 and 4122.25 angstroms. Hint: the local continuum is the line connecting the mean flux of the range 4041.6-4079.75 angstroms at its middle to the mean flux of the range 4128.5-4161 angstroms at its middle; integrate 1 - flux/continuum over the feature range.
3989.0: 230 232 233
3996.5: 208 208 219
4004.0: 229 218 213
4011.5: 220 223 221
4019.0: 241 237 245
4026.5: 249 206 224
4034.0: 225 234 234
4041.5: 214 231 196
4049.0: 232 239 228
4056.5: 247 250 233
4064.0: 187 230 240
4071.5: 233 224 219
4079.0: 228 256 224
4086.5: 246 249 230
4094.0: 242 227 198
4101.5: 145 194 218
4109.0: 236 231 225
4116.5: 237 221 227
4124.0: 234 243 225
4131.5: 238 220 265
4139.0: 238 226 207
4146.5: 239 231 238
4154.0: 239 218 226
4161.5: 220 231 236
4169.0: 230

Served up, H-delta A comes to 1.3 angstroms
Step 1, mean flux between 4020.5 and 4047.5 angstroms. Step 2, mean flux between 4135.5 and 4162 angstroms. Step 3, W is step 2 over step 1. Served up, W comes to 1.0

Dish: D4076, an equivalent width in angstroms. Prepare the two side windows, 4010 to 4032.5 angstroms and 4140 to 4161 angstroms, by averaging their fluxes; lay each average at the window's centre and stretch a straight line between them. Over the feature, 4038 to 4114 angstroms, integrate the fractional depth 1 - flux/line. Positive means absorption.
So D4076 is 1.1 angstroms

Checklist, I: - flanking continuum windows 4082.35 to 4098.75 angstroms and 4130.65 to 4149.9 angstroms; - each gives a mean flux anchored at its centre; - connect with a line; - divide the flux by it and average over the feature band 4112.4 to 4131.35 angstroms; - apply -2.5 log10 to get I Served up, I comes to 0.01 mag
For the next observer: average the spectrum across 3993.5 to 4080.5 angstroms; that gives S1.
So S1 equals 226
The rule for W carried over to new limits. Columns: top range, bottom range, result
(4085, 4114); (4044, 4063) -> 0.95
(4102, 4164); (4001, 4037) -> 1.00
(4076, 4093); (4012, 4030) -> 1.02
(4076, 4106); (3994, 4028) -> 0.98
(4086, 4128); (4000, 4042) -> 0.99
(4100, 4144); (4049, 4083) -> 0.97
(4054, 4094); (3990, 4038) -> 1.03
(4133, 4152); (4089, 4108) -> 1.11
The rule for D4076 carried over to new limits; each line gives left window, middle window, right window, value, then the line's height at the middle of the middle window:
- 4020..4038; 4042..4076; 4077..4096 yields 1.0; 235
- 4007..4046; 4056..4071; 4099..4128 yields -0.5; 223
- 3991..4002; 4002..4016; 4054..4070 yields 0.1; 221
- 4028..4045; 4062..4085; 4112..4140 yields 0.1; 228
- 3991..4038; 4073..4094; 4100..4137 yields -1.1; 224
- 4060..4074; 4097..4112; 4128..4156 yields 1.7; 229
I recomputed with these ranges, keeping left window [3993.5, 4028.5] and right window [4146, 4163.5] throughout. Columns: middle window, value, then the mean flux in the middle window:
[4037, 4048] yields 0.03 mag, 220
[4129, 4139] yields -0.04 mag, 239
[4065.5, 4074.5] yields -0.02 mag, 232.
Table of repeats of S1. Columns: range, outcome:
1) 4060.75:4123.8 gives 224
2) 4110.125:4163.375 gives 231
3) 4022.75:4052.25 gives 227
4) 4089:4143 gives 225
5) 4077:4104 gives 223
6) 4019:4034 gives 232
